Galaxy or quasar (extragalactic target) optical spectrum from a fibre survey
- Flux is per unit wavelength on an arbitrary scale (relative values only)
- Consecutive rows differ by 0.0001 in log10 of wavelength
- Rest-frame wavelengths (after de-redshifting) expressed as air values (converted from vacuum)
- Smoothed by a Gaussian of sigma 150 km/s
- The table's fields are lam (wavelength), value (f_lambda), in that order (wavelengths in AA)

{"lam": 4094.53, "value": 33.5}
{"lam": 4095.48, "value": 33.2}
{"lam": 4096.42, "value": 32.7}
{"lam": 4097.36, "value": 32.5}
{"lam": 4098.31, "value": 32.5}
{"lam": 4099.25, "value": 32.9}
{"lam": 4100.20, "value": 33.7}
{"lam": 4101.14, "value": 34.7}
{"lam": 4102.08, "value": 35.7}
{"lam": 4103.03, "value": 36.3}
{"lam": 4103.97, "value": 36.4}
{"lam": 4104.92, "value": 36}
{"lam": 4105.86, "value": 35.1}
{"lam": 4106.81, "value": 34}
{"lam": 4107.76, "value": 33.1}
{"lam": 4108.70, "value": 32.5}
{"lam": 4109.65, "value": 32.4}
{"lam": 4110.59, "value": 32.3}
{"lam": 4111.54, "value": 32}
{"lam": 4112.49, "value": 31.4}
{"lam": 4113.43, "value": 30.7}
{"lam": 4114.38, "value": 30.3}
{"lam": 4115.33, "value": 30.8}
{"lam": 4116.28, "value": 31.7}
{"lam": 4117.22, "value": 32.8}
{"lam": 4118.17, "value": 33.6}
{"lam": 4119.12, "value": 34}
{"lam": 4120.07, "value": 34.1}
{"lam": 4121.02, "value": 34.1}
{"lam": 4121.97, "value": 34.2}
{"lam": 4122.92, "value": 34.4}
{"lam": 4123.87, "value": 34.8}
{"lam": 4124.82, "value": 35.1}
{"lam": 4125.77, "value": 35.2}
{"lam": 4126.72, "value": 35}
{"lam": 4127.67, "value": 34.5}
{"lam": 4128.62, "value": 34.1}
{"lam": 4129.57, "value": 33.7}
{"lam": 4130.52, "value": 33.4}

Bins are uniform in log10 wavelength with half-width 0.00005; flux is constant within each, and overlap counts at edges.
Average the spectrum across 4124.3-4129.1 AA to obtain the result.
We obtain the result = 34.8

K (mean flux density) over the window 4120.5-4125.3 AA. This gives 34.5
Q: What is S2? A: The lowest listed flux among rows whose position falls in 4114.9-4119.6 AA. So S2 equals 30.8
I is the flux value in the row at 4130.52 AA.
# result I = 33.4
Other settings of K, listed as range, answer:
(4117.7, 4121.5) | 33.9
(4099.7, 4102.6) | 34.7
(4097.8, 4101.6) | 33.4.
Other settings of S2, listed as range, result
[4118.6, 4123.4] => 34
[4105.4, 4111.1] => 32.3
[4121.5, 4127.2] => 34.2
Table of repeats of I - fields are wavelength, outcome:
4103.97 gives 36.4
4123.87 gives 34.8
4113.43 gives 30.7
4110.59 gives 32.3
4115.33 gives 30.8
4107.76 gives 33.1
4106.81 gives 34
